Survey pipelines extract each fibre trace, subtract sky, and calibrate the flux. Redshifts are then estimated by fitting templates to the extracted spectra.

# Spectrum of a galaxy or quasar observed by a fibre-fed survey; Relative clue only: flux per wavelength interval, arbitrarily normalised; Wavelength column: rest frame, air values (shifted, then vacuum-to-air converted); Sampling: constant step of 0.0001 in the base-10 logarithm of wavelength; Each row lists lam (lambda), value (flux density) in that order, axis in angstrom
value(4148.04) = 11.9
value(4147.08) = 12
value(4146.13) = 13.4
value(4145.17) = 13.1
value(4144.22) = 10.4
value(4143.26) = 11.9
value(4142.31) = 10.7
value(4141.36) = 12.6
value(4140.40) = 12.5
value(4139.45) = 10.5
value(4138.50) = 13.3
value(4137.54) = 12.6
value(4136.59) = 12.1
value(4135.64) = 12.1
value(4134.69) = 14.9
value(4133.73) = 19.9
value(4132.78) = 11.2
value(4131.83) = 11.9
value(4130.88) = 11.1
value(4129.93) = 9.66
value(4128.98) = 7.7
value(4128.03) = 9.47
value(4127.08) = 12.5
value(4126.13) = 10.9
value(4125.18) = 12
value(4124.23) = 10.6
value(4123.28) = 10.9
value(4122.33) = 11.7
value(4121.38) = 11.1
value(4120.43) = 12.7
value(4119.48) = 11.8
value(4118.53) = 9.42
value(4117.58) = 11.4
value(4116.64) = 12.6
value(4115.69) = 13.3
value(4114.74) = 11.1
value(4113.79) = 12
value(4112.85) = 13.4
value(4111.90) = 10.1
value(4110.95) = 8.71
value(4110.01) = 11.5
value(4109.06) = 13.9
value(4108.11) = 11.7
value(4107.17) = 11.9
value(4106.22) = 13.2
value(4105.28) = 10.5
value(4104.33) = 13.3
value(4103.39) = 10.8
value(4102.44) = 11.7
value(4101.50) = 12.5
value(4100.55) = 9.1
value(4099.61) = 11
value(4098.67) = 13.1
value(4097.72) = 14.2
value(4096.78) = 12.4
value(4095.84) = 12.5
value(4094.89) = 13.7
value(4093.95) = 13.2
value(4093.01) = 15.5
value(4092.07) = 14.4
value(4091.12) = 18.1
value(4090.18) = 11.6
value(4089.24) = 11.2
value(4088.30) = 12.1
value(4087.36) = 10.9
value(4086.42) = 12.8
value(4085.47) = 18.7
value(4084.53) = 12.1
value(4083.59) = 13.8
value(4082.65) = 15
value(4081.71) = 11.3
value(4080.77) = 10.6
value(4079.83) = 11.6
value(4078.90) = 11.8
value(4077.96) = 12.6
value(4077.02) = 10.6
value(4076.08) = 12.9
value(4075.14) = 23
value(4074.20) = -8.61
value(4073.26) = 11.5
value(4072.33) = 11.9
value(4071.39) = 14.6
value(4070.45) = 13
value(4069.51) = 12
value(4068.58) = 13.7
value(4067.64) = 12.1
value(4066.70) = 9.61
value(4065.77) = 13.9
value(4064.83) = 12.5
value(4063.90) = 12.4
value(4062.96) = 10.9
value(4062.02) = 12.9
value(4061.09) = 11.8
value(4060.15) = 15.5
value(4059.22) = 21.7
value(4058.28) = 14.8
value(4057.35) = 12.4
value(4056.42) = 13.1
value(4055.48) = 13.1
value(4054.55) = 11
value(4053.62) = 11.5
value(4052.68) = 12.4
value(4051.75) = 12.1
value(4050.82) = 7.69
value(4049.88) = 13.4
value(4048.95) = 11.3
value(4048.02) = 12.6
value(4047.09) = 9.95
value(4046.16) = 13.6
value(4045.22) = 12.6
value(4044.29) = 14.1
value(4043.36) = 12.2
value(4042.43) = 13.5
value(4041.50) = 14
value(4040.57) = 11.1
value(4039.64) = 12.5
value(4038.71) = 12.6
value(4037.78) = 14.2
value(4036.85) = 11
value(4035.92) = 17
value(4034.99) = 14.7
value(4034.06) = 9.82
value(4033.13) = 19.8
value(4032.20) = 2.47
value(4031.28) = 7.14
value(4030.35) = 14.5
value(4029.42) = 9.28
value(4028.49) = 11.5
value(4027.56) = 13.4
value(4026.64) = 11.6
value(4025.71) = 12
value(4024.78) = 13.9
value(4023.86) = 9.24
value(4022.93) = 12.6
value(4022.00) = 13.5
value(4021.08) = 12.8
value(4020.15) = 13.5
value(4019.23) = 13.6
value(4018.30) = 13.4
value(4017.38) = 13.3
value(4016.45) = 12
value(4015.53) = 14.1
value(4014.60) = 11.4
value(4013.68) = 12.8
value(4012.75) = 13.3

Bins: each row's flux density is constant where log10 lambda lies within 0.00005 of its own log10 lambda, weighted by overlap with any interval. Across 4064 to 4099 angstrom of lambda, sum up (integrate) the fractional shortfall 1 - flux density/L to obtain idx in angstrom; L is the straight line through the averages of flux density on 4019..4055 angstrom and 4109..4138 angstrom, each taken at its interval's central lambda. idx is -1.9 angstrom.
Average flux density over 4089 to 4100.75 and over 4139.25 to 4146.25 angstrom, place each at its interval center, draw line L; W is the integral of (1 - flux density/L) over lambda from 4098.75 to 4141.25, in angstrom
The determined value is 2.5 angstrom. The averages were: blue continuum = 13.2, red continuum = 11.9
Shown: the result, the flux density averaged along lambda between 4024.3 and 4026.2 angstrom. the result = 12.9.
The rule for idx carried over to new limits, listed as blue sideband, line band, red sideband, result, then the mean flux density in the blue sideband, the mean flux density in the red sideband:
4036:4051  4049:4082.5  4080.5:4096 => 1.86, 12.5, 13.4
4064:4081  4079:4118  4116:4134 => -3.19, 11.7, 11.4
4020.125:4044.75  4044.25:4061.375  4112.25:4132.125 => -1.07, 12.3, 11.3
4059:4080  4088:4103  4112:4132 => -1.44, 12.2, 11.3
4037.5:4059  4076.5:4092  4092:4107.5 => -0.43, 12.5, 12.5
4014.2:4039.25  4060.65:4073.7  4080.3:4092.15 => 0.62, 12.4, 13.2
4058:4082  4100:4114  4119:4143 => 0.50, 12.3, 11.9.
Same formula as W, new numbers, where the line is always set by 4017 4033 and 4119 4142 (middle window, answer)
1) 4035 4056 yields -1.18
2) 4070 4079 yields 0.41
